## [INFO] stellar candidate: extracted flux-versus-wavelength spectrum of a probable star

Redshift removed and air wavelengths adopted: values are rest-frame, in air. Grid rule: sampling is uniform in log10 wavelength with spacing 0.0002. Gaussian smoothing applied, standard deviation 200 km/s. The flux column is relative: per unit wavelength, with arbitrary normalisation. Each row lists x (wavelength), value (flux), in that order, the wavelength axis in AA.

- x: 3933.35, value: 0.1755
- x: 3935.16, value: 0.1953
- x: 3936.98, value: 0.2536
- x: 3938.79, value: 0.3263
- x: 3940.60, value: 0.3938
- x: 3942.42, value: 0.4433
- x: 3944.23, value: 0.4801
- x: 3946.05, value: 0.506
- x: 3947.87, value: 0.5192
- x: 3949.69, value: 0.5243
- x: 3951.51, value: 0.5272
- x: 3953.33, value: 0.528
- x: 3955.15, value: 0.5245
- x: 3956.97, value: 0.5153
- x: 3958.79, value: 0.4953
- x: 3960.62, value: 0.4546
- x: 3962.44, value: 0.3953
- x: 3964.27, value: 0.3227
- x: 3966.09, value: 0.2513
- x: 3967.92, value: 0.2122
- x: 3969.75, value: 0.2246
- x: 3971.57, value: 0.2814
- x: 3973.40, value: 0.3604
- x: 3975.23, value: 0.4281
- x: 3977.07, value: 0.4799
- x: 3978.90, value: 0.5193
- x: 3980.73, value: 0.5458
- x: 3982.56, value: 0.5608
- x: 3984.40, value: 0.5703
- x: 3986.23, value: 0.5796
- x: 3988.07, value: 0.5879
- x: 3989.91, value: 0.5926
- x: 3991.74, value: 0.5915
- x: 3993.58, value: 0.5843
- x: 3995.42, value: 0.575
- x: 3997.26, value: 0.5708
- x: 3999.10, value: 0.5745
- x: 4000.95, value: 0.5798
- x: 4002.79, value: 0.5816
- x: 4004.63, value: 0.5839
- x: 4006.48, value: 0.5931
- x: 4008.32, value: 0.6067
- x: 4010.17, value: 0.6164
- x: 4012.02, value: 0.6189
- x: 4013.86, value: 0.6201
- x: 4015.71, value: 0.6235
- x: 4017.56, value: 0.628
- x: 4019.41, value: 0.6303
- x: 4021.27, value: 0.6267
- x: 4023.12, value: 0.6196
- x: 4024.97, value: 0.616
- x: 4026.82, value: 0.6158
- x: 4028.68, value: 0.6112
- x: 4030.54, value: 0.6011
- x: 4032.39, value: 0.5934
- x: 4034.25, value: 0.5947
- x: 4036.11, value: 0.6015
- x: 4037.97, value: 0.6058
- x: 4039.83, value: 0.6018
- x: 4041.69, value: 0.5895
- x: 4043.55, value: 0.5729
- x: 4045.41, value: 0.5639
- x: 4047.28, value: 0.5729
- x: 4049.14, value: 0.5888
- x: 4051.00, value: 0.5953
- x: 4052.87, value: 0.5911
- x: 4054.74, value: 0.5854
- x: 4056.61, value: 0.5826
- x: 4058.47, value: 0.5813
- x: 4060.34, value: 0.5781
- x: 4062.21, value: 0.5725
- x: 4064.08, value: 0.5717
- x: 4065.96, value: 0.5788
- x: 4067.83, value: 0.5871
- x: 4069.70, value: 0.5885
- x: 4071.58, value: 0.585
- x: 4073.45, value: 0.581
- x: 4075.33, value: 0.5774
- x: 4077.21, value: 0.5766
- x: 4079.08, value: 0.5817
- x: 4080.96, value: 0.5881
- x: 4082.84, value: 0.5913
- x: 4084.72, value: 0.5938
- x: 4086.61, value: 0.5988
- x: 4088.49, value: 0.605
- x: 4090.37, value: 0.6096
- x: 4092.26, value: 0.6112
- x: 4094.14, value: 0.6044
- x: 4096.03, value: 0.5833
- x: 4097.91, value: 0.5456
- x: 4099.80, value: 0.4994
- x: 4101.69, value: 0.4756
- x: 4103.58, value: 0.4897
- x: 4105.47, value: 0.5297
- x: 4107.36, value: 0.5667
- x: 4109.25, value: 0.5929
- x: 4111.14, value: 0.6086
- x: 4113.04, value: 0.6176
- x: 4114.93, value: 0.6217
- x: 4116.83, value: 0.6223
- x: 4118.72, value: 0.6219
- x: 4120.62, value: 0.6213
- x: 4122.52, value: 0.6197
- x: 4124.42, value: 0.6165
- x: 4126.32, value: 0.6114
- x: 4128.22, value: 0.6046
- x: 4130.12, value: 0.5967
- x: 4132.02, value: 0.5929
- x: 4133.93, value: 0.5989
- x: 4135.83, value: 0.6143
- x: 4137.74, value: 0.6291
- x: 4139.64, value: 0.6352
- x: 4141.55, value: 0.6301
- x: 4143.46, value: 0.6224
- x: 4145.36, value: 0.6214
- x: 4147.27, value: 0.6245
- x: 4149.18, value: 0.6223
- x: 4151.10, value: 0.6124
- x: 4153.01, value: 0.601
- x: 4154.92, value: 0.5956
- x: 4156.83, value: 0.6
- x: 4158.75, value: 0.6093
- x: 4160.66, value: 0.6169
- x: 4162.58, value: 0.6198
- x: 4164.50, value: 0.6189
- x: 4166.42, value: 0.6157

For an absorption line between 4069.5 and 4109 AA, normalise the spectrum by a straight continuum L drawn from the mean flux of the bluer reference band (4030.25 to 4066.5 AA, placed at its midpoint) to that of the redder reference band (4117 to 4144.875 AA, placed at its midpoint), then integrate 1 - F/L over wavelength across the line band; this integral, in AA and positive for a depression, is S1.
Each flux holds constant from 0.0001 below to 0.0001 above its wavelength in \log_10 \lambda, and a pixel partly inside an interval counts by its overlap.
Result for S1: 2.0 AA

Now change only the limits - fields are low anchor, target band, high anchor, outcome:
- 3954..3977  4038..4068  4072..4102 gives -3.5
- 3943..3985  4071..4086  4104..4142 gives -0.7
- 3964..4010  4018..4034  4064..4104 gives -2.5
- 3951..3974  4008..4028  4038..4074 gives -4.6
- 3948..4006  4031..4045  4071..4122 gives -1.5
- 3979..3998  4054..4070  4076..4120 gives -0.1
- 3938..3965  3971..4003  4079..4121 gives -2.5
